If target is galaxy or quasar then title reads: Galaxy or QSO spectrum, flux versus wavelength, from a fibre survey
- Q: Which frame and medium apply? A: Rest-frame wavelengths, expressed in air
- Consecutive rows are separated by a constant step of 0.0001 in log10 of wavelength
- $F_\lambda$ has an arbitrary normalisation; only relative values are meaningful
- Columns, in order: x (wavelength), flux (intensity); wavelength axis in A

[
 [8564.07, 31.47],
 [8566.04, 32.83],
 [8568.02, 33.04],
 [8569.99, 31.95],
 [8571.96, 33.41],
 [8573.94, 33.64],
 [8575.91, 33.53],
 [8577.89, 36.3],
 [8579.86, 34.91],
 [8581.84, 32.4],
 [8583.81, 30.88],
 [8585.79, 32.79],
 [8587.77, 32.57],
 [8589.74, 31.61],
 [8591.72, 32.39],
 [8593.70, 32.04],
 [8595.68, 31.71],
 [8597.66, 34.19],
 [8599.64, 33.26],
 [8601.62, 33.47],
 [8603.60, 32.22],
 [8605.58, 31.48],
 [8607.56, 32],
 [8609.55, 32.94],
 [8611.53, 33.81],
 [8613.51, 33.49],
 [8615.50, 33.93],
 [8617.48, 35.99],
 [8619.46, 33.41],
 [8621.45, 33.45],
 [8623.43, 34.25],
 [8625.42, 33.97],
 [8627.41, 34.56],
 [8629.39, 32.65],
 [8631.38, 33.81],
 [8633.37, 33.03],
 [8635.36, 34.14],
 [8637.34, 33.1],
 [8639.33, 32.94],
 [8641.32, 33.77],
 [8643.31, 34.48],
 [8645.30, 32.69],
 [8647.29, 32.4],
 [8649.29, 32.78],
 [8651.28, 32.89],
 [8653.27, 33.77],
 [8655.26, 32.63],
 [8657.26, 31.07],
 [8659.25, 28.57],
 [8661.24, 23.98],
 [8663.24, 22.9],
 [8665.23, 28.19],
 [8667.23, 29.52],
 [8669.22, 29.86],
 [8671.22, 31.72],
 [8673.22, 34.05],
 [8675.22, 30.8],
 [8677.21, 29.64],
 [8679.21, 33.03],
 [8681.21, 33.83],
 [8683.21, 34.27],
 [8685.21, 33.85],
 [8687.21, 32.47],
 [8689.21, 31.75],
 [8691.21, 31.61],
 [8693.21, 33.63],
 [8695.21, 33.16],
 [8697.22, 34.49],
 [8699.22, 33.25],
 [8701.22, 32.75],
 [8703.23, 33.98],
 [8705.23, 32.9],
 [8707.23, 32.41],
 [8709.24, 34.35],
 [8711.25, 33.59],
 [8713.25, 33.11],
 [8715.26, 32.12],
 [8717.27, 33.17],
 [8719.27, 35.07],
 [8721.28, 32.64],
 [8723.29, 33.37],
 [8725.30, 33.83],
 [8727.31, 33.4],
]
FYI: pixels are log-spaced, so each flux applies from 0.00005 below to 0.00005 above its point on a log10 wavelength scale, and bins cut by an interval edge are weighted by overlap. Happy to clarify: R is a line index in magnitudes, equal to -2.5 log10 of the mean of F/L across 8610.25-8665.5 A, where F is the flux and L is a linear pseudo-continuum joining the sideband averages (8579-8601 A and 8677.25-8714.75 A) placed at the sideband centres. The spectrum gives 0.013 mag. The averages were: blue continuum 32.6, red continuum 33.1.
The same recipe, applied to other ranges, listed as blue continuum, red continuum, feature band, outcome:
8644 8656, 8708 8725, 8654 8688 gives 0.08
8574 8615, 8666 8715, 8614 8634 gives -0.03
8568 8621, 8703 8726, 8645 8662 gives 0.07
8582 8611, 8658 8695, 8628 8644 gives -0.06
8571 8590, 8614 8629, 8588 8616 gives 0.03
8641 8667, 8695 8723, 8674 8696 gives -0.01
